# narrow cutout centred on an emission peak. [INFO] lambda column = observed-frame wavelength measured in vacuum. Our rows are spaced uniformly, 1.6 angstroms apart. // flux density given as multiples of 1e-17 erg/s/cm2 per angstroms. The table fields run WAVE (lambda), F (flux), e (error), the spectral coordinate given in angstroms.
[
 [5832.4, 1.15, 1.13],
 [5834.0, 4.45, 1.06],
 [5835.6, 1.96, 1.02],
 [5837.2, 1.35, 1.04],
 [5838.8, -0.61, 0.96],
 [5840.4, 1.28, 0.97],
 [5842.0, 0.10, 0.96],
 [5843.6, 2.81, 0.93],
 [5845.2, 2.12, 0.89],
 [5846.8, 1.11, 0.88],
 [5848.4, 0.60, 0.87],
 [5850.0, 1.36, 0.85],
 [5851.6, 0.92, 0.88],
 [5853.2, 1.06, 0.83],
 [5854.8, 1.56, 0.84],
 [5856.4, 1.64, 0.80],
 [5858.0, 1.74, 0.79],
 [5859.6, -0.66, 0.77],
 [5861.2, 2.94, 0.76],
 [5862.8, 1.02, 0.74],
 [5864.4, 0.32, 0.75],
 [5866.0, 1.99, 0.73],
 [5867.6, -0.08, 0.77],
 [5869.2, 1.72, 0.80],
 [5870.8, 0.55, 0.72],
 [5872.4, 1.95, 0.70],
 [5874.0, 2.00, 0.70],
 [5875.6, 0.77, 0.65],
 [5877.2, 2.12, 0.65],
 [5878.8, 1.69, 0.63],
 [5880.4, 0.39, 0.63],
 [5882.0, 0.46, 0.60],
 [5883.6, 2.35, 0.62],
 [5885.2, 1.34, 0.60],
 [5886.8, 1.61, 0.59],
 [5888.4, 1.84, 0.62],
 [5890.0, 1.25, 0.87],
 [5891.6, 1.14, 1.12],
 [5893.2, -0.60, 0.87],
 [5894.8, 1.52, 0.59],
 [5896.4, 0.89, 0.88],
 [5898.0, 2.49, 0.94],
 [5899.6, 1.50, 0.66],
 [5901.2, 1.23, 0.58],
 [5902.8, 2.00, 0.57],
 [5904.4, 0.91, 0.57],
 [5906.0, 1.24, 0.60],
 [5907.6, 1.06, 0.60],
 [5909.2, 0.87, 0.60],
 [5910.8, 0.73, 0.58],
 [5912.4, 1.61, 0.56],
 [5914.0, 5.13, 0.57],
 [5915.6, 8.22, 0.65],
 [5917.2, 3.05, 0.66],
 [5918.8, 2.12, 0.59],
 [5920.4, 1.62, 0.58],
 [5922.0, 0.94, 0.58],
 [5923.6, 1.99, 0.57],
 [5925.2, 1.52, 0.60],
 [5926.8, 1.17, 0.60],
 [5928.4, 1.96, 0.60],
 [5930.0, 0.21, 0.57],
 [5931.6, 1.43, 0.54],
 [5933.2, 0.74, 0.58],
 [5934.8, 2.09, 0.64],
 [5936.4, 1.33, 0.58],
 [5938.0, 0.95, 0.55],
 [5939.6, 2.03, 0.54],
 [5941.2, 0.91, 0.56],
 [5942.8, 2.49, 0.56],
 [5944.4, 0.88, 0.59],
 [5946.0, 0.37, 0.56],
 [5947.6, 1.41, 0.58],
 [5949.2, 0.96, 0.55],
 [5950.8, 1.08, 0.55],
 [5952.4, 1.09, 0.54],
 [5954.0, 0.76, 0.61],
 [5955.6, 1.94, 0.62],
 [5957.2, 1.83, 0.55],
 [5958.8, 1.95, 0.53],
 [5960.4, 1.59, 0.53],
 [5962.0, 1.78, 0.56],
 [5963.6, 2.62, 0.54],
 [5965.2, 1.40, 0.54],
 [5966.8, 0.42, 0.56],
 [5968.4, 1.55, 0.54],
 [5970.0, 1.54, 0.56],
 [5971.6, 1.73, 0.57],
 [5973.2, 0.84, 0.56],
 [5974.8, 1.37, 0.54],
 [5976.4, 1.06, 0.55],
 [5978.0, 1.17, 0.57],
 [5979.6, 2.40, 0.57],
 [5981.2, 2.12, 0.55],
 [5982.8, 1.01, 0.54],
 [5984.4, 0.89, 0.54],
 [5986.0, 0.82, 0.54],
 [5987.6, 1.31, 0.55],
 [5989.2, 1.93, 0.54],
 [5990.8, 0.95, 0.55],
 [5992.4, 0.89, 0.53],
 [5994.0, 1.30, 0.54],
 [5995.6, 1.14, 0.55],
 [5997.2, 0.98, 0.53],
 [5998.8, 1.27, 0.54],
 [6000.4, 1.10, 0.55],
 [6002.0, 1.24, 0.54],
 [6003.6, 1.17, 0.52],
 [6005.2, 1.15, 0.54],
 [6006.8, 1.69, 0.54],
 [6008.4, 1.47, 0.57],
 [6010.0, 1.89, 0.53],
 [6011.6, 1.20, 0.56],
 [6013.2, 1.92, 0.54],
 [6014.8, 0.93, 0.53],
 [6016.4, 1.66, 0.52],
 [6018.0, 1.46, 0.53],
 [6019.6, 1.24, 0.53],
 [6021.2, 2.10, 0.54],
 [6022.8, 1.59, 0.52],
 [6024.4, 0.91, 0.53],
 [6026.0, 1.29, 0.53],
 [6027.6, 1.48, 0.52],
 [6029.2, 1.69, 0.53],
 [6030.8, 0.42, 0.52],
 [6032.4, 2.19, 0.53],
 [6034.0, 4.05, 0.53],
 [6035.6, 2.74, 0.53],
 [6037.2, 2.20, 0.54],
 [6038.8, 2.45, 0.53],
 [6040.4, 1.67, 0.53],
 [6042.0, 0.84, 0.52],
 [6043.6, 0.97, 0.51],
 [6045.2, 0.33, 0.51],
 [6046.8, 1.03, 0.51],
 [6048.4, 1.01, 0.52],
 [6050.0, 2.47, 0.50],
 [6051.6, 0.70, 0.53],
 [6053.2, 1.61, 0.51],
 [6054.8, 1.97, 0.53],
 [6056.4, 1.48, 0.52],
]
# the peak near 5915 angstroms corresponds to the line Hbeta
